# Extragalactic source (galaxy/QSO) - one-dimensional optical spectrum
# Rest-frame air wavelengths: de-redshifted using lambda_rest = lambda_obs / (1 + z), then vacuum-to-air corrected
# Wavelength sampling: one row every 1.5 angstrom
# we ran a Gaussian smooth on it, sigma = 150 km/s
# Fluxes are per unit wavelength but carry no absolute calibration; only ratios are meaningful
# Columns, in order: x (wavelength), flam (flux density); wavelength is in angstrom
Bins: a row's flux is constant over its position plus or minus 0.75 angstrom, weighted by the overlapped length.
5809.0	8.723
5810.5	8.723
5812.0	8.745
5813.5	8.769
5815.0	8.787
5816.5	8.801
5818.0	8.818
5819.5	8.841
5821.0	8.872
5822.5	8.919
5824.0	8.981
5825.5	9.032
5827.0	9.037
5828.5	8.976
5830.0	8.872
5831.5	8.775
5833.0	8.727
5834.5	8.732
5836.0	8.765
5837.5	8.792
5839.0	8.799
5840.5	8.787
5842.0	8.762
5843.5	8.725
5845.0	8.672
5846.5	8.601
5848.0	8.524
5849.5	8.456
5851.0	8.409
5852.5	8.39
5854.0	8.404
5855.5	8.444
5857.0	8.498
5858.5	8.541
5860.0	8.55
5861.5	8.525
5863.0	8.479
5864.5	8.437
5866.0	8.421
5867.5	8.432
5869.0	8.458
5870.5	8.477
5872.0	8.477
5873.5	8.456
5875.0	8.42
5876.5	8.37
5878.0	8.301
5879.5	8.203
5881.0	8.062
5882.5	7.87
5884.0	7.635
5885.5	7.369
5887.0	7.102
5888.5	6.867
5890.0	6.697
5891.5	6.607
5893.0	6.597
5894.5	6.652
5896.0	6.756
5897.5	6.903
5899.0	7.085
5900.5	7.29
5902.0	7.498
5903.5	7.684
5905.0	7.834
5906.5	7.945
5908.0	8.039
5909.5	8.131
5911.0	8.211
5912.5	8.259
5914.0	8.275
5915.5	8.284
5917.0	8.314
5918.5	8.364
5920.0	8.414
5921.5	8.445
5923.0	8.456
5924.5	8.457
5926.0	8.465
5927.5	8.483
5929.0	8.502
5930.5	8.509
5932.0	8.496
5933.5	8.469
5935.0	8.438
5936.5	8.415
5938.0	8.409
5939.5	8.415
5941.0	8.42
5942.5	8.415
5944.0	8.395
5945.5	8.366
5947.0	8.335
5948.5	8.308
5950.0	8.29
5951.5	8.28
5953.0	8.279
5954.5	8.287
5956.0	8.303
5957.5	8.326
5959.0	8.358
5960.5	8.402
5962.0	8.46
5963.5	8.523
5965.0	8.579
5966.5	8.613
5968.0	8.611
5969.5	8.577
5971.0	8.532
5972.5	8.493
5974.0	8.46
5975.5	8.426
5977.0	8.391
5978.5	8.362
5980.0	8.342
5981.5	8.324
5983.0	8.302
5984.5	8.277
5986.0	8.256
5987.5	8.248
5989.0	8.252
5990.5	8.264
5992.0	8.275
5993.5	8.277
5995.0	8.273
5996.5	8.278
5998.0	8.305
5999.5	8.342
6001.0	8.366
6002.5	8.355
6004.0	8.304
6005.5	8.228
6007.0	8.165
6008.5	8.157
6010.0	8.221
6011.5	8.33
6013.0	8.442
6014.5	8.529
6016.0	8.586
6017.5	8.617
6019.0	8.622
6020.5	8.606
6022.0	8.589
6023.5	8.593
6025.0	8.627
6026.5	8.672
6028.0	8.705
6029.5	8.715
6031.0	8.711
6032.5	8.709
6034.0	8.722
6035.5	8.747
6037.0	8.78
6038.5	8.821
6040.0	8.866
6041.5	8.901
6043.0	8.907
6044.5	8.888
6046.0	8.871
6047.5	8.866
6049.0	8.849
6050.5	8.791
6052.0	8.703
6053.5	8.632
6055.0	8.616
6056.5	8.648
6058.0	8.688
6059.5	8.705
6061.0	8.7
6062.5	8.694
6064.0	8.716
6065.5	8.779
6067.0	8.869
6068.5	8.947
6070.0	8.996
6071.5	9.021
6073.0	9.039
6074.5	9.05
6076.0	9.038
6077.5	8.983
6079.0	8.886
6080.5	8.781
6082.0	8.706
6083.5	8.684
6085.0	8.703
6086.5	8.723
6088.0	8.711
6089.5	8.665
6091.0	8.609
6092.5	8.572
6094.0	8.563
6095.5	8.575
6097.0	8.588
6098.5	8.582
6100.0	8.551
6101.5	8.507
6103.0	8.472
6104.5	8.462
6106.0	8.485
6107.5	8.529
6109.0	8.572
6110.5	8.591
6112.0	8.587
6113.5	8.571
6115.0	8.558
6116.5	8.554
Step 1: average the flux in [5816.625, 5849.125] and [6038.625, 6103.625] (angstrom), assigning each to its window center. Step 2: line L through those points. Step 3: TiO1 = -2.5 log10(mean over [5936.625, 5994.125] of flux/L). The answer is 0.05 mag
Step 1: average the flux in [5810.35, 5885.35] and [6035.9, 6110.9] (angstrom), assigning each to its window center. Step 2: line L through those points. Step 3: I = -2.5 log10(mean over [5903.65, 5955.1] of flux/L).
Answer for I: 0.040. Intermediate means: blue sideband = 8.58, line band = 8.33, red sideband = 8.74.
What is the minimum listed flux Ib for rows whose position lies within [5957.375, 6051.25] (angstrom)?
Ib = 8.157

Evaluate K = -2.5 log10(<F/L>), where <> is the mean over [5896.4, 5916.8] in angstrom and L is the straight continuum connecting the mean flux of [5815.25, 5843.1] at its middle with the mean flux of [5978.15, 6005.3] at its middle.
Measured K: 0.104 mag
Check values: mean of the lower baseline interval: 8.85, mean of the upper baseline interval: 8.3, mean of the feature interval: 7.8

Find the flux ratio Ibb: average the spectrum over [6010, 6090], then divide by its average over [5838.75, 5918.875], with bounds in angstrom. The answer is 1.1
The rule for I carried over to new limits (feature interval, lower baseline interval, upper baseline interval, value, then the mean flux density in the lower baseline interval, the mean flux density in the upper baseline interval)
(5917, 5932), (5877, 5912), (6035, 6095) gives -0.10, 7.46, 8.79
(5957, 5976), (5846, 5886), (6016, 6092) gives 0.01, 8.35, 8.77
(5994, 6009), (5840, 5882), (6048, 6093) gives 0.05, 8.47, 8.79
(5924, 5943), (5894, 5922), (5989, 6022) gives -0.07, 7.81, 8.36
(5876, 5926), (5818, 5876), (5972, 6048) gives 0.11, 8.64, 8.5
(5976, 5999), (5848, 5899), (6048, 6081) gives 0.02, 7.94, 8.82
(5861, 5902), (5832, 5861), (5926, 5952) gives 0.11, 8.61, 8.41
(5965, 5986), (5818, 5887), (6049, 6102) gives 0.03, 8.53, 8.75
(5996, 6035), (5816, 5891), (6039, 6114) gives 0.02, 8.44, 8.73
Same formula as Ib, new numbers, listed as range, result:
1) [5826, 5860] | 8.39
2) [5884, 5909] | 6.597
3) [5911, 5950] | 8.211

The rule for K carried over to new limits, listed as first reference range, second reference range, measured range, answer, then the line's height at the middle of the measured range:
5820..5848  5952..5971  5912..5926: 0.03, 8.57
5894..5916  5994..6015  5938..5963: -0.05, 7.95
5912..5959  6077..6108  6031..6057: -0.03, 8.56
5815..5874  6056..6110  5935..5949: 0.04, 8.68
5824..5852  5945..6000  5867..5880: 0.03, 8.65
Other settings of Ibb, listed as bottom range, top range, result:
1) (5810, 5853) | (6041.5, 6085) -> 1.01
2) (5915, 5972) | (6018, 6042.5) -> 1.03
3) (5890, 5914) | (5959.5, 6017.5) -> 1.13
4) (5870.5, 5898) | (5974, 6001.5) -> 1.10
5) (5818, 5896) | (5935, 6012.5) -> 1.00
